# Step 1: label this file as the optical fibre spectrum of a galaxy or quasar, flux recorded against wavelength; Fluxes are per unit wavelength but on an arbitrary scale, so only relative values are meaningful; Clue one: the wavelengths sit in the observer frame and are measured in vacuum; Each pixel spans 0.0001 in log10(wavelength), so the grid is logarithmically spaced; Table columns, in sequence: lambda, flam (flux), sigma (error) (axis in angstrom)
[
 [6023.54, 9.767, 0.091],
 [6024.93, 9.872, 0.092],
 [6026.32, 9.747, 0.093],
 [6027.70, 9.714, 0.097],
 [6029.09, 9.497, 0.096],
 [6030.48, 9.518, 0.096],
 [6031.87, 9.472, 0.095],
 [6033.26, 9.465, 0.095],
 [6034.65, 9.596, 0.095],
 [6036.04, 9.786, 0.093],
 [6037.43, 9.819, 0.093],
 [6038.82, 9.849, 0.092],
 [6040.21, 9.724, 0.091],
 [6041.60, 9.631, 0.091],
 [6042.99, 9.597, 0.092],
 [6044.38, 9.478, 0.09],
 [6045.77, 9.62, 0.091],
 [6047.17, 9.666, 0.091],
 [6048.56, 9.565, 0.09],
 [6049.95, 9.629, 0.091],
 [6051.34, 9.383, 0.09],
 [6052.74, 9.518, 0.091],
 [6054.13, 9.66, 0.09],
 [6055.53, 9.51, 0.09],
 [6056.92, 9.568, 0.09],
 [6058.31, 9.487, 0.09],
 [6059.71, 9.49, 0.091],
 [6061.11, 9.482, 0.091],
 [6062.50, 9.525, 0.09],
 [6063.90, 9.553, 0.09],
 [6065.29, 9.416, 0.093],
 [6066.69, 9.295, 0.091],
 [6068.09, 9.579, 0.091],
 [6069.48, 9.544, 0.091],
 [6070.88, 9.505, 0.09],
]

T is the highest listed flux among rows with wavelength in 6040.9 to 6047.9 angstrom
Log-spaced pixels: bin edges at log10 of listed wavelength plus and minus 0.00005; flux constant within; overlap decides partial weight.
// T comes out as 9.666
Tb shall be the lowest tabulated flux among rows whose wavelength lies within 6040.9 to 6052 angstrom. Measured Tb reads 9.383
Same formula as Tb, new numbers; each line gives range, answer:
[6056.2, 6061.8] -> 9.482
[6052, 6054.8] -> 9.518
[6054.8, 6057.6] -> 9.51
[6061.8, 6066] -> 9.416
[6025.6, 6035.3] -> 9.465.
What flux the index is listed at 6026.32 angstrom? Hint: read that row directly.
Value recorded 9.747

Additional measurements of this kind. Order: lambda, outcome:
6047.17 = 9.666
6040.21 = 9.724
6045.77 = 9.62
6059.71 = 9.49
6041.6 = 9.631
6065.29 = 9.416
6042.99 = 9.597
